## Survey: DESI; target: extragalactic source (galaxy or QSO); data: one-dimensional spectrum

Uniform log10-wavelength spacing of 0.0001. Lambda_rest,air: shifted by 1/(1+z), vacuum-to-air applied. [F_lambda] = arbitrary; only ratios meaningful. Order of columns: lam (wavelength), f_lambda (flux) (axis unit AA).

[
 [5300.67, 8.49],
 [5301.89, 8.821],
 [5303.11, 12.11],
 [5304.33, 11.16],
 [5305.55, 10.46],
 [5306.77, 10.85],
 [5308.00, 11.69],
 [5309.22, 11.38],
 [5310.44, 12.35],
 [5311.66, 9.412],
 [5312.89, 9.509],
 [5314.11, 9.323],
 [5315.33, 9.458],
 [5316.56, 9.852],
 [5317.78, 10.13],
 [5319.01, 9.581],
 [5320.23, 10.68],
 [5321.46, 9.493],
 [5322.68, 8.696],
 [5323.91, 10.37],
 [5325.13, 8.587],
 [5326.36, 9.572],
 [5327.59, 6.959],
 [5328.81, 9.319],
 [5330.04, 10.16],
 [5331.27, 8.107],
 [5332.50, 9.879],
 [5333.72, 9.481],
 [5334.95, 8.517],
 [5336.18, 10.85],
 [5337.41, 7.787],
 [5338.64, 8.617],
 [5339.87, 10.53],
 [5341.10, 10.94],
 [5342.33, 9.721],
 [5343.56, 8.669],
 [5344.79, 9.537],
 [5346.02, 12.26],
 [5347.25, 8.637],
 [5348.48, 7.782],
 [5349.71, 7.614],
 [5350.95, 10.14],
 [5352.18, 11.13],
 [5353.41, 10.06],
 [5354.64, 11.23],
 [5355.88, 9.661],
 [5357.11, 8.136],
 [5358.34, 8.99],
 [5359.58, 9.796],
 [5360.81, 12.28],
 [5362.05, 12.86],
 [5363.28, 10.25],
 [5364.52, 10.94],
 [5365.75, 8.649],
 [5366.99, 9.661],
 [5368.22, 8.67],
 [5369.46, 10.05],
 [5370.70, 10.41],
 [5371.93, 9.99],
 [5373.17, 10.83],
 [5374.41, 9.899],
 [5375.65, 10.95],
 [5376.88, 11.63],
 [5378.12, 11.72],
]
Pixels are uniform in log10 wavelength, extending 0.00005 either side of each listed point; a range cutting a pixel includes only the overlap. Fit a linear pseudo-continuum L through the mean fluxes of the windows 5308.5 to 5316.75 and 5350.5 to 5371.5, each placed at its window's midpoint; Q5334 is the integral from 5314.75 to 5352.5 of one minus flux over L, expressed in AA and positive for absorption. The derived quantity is 2.8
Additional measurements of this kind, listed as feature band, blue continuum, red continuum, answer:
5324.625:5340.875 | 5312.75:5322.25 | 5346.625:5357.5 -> 0.8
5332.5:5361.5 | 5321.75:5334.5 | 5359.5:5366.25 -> 1.2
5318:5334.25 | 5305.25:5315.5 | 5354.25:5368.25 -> 1.7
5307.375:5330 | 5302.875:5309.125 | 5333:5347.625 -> 1.8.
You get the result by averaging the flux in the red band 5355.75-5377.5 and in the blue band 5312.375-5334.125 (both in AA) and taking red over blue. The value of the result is 1.09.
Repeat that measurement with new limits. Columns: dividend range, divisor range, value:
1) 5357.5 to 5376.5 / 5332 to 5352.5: 1.08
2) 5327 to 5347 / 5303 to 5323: 0.91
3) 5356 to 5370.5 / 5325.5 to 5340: 1.10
